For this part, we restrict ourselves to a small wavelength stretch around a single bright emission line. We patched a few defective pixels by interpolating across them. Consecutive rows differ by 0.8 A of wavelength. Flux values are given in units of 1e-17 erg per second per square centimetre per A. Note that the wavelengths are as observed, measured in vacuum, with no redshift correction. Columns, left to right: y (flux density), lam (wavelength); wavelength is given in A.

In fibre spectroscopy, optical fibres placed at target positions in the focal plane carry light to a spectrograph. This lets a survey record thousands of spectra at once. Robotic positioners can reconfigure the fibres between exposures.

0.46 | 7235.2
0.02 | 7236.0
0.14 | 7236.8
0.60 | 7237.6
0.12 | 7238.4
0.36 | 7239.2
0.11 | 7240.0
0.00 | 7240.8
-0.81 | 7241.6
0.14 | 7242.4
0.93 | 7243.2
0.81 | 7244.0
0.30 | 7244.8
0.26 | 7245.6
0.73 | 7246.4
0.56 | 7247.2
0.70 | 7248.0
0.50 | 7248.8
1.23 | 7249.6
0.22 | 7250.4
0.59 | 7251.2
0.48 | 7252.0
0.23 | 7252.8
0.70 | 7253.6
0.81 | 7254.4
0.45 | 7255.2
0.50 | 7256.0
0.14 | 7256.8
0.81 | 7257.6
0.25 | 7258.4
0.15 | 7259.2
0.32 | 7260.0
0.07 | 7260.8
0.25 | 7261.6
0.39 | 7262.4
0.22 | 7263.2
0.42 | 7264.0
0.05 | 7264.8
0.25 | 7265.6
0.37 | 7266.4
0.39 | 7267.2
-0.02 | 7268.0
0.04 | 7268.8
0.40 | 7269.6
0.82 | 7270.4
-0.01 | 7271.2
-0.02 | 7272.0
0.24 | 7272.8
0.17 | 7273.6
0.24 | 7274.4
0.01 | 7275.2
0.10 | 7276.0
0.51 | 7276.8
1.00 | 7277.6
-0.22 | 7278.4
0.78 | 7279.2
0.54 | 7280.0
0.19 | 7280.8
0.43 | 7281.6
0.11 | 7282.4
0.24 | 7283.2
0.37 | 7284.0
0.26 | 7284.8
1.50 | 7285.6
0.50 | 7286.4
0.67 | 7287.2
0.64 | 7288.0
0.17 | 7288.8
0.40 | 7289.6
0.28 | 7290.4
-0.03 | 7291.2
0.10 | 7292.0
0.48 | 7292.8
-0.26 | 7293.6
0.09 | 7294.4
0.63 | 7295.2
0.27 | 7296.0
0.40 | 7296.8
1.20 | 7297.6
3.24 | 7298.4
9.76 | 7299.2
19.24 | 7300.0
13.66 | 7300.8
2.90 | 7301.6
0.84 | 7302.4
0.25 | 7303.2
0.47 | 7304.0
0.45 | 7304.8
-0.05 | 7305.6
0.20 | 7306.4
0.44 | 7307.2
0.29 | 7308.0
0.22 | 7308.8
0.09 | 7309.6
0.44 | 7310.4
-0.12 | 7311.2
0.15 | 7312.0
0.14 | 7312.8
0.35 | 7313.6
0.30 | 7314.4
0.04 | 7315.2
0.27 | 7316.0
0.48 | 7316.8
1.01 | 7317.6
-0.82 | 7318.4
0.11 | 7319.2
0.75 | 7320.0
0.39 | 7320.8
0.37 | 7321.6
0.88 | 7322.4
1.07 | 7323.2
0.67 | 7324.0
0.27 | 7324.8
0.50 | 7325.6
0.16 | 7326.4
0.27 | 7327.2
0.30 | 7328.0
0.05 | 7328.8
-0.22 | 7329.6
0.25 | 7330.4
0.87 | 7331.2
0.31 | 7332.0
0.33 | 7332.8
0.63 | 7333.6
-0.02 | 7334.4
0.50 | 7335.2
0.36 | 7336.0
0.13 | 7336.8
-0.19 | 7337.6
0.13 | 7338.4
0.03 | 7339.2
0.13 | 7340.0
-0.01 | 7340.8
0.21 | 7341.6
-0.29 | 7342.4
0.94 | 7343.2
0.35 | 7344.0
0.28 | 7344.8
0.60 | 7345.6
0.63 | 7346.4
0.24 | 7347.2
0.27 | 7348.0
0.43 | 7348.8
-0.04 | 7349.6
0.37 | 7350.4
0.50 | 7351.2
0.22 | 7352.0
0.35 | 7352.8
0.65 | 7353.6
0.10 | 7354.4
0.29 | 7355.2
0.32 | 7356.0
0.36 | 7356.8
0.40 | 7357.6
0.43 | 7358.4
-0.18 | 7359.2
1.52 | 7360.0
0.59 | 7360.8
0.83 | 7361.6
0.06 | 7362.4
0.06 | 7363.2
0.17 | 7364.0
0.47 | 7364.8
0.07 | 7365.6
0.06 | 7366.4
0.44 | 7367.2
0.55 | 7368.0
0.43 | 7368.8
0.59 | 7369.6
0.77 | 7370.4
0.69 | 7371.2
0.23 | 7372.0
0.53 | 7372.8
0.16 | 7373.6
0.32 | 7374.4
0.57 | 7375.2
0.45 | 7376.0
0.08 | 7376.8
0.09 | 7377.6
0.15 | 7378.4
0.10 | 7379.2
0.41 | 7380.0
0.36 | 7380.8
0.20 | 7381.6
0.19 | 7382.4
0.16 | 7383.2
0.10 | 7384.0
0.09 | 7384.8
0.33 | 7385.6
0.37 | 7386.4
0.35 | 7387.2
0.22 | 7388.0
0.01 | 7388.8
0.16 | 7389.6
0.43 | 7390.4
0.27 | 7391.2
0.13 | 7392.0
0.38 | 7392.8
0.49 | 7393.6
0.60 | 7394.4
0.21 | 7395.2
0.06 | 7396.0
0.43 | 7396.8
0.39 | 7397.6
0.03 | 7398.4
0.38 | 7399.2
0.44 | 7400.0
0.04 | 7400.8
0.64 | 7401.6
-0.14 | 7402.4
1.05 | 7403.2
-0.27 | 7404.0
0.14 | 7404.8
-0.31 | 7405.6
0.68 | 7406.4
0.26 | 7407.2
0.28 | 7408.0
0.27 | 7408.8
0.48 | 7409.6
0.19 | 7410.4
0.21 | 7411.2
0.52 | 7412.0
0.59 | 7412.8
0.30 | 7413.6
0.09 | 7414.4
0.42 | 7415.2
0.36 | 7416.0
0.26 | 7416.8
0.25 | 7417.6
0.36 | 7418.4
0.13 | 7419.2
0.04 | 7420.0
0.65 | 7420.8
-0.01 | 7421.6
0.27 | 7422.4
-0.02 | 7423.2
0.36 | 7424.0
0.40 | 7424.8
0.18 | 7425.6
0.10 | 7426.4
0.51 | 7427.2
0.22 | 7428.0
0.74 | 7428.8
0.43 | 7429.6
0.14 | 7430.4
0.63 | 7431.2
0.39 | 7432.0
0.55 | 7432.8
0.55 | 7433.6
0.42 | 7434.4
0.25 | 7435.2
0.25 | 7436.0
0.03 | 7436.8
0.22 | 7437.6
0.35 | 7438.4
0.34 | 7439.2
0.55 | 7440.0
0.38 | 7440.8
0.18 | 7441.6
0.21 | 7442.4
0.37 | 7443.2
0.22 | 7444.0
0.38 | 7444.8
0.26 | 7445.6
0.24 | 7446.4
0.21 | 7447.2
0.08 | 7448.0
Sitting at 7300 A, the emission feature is H-alpha 6563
